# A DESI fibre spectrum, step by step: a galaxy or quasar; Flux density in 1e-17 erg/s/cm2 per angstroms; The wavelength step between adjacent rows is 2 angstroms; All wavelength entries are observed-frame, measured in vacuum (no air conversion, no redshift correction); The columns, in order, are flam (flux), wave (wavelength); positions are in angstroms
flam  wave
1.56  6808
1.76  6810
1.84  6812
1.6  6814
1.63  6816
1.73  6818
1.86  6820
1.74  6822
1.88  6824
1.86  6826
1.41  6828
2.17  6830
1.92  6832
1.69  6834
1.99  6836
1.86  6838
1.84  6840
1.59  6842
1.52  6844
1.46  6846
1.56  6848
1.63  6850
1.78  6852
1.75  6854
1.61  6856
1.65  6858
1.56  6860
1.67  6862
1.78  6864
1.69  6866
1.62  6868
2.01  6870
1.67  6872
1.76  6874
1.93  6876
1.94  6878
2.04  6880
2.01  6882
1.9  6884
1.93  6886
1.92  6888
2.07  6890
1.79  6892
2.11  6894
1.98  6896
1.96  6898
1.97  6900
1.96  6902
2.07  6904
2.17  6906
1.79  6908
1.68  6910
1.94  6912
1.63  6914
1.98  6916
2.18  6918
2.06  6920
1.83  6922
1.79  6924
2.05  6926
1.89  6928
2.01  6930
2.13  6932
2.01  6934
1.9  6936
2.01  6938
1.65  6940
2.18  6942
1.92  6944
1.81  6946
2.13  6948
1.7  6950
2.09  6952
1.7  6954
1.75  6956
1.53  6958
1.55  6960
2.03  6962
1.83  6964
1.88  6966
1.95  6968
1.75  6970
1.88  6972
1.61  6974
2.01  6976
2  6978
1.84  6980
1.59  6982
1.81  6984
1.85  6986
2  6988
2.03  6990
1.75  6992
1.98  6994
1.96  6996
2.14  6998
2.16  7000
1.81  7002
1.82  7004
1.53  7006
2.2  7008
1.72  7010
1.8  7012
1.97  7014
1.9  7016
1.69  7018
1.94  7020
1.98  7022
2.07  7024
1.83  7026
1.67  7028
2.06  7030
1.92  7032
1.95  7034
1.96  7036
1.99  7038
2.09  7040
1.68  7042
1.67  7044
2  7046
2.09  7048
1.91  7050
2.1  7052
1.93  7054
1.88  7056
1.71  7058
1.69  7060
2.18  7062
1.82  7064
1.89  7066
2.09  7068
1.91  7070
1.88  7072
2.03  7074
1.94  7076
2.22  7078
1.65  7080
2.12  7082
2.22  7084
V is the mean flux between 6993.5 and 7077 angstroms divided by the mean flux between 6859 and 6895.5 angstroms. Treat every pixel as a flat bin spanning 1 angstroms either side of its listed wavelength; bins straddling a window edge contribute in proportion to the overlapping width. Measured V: 1.03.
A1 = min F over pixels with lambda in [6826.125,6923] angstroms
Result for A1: 1.41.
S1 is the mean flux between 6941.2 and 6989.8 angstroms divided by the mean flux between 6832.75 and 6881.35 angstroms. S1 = 1.07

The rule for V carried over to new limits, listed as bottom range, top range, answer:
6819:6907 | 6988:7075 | 1.05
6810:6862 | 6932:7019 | 1.09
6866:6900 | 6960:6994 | 0.97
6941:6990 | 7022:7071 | 1.04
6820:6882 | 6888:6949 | 1.11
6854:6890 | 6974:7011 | 1.04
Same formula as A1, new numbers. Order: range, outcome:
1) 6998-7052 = 1.53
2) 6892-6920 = 1.63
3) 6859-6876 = 1.56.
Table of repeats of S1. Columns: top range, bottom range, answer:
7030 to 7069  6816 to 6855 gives 1.10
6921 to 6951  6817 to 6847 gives 1.09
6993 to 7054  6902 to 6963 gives 1.01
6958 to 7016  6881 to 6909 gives 0.95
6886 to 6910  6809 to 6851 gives 1.13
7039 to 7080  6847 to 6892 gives 1.07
